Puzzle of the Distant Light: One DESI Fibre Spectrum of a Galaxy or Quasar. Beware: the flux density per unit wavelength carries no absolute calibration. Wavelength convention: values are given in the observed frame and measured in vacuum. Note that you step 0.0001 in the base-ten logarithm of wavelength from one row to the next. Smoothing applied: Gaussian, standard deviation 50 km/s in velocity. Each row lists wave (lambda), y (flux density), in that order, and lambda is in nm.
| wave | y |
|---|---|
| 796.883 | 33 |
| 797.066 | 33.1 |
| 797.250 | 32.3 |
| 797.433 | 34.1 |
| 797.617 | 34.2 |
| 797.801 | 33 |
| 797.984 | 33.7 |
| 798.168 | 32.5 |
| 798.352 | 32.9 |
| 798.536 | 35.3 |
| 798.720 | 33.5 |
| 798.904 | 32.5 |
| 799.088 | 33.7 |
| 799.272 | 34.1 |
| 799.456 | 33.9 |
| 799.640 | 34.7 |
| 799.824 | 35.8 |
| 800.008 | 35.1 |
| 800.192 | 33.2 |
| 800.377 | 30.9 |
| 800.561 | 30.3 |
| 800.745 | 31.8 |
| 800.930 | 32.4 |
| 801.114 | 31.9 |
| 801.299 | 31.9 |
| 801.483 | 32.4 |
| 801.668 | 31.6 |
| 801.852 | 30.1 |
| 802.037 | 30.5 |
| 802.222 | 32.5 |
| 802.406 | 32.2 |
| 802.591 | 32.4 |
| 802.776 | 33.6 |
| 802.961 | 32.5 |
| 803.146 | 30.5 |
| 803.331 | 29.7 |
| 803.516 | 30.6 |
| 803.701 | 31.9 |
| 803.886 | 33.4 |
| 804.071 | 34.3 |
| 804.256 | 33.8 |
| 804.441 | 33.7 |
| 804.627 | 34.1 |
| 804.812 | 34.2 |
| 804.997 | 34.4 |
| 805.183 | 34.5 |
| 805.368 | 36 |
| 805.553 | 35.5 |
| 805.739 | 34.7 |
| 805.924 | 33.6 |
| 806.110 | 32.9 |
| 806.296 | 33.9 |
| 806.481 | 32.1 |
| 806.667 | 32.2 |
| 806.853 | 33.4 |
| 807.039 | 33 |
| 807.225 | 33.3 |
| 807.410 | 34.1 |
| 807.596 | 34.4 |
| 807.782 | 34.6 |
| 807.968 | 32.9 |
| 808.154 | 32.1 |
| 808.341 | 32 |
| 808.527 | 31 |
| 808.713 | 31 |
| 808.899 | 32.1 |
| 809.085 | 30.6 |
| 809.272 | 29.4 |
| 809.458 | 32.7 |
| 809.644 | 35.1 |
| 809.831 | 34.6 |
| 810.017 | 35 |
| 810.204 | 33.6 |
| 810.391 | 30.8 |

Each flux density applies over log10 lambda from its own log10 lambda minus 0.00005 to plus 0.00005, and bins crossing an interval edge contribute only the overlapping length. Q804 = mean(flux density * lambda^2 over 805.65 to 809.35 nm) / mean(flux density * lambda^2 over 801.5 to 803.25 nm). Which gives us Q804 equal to 1.0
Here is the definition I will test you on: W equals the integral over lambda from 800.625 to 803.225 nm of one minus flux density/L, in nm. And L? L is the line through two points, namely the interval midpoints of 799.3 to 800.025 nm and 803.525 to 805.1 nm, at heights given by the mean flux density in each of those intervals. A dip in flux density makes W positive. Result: 0.18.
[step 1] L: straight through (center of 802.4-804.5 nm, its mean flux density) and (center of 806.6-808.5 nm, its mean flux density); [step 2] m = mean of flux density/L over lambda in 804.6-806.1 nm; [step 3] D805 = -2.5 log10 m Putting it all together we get -0.06 mag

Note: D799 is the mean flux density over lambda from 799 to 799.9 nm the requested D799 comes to 34.4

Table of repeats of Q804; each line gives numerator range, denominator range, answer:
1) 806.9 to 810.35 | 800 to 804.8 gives 1.04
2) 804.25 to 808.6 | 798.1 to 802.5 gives 1.04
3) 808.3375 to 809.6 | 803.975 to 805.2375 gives 0.93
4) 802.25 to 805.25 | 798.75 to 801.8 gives 1.01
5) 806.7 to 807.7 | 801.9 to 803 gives 1.06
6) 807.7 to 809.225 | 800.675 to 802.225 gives 1.03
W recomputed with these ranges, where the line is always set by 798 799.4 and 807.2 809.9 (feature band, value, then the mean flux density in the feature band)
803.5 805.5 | -0.05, 33.9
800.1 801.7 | 0.07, 31.8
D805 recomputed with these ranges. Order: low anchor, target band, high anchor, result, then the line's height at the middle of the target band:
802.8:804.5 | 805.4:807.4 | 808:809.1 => -0.06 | 31.9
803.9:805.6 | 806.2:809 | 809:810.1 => 0.02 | 33.5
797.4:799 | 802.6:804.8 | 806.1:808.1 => 0.03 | 33.4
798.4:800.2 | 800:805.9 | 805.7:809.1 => 0.03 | 33.6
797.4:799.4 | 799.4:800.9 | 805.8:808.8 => 0.01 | 33.4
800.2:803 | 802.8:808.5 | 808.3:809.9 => -0.04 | 31.9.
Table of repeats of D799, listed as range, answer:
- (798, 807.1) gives 33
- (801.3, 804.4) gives 32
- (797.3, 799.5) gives 33.6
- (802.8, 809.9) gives 33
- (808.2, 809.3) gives 31.1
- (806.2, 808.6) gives 33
